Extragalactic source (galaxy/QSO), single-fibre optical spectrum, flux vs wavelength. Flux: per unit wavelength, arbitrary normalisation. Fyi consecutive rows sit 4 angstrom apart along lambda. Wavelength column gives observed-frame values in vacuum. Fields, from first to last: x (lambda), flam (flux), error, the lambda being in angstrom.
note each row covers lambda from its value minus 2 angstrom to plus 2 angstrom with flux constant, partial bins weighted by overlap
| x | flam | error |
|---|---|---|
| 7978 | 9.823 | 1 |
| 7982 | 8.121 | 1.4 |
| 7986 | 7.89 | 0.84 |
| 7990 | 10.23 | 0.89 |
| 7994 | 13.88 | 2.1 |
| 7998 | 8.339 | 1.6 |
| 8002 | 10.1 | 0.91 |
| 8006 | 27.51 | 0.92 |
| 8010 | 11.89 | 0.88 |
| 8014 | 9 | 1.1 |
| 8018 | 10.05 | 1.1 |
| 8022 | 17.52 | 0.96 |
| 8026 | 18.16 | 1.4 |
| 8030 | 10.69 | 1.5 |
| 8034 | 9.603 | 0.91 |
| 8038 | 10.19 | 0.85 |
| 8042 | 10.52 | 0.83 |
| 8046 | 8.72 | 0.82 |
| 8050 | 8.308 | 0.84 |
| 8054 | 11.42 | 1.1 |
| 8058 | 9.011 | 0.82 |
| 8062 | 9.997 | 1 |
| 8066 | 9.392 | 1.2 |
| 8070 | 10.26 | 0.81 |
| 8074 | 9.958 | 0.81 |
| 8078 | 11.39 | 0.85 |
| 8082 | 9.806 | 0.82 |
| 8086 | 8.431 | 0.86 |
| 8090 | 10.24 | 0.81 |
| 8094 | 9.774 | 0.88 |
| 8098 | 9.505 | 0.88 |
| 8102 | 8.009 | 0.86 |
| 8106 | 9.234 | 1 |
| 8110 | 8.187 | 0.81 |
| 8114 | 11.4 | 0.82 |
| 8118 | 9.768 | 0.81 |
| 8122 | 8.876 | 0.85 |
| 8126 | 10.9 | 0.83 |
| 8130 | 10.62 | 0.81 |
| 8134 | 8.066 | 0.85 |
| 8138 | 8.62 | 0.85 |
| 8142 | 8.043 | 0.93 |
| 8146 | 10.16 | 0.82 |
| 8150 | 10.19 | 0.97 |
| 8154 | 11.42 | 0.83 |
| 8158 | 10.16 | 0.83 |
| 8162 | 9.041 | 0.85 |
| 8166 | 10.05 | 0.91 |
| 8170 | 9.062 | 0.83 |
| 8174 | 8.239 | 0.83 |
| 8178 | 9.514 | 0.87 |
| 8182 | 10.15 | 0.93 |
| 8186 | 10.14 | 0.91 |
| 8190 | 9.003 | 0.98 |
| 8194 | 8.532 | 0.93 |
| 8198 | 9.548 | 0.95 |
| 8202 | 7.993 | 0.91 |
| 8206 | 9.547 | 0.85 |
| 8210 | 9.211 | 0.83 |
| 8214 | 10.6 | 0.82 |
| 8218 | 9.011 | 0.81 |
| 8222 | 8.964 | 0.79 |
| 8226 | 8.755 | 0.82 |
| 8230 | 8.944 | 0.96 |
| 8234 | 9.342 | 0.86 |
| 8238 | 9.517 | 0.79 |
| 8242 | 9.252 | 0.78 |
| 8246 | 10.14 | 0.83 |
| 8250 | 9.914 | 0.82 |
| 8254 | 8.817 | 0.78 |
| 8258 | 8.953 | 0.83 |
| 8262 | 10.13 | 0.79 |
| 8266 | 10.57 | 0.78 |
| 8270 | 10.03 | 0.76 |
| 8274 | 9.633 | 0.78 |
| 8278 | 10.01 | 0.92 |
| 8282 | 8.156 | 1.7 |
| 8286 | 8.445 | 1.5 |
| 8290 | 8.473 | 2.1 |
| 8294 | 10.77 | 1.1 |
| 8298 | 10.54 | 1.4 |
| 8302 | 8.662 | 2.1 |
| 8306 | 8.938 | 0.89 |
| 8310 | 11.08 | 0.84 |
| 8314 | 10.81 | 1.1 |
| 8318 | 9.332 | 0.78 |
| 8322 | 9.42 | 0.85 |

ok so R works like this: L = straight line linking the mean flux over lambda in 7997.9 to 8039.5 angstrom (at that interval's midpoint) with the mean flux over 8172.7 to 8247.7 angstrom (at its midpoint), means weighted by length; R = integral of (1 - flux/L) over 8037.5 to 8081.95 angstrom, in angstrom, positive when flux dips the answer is 8.9 angstrom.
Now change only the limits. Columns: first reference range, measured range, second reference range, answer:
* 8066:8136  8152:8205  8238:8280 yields 1.34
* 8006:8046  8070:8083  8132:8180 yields 1.06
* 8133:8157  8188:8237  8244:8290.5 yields 1.84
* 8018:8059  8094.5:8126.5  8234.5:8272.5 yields 4.12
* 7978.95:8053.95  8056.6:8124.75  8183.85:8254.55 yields 7.45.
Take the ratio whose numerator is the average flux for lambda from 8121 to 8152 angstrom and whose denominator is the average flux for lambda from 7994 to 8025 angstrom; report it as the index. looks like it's 0.7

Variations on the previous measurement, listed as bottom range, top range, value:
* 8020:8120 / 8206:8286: 0.91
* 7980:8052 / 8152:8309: 0.81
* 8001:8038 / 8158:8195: 0.68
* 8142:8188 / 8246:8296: 0.98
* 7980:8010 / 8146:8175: 0.80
